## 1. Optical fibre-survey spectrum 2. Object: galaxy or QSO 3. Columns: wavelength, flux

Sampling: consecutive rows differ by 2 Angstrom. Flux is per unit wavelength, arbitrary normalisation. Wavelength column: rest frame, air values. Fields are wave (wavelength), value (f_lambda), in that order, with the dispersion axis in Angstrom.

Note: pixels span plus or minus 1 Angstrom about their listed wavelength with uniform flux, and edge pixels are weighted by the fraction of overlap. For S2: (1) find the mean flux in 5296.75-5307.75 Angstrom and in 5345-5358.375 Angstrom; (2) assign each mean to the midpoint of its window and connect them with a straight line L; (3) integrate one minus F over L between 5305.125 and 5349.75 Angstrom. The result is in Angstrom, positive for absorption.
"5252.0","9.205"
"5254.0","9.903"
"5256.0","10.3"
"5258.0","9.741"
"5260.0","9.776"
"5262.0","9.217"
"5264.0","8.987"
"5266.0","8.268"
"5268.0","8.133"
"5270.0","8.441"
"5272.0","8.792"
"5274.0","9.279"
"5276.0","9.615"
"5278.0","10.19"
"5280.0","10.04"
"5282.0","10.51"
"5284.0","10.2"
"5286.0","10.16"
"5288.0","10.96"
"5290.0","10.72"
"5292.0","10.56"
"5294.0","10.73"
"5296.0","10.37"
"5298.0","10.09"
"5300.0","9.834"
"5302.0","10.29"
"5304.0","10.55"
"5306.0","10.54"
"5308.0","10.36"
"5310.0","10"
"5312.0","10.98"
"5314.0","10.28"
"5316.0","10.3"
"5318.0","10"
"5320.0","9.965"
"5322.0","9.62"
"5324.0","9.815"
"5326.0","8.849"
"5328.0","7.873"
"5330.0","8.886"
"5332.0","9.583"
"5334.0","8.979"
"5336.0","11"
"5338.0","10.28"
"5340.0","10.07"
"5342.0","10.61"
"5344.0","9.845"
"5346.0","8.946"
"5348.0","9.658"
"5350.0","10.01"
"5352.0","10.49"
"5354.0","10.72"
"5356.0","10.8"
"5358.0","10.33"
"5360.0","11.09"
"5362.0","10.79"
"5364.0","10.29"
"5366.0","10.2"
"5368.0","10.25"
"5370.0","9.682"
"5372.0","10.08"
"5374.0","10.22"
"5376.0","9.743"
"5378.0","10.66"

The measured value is 1.6 Angstrom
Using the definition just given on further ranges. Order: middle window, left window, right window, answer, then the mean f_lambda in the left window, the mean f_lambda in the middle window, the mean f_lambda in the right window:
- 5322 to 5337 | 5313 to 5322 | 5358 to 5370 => 1.28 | 10.1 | 9.31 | 10.4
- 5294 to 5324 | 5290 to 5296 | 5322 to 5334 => -1.04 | 10.6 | 10.2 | 9.05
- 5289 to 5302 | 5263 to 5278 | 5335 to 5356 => -1.48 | 8.88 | 10.4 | 10.2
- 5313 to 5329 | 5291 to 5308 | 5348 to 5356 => 1.20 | 10.4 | 9.59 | 10.4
